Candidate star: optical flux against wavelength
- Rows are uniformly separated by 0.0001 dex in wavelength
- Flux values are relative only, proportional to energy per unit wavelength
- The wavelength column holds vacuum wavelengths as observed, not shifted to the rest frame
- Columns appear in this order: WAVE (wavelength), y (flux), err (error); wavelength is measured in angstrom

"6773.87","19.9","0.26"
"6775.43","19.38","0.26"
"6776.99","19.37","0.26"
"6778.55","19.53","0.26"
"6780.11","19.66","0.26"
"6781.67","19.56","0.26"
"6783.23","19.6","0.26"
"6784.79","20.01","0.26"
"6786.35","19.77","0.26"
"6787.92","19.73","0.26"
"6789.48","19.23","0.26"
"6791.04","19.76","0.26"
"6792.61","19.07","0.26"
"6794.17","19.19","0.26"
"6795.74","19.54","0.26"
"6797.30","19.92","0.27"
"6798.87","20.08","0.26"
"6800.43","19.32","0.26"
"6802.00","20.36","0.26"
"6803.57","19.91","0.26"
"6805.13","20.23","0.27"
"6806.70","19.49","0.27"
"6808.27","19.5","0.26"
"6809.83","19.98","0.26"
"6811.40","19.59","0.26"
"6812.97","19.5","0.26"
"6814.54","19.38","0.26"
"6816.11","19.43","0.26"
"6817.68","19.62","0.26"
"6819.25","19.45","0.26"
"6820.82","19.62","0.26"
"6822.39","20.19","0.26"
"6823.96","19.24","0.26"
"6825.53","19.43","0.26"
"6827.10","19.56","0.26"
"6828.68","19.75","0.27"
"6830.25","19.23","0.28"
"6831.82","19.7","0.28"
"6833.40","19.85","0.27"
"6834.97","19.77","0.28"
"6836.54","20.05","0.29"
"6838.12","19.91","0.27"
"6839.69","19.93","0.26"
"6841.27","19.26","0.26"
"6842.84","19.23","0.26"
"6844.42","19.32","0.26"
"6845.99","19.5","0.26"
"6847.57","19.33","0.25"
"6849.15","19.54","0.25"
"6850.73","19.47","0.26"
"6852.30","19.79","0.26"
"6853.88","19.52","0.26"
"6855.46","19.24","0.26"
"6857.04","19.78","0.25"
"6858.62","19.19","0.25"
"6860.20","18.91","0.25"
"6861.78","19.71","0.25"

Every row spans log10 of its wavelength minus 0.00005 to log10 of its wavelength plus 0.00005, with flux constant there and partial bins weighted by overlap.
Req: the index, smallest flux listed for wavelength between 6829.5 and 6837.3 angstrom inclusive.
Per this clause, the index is 19.23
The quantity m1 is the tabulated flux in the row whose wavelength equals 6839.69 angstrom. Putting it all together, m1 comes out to 19.93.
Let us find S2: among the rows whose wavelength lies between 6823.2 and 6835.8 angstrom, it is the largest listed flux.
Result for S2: 19.85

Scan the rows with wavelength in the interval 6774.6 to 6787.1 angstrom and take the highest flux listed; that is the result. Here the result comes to 20.01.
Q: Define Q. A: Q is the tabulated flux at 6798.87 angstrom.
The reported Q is 20.08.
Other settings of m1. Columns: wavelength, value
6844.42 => 19.32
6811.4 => 19.59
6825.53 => 19.43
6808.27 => 19.5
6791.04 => 19.76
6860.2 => 18.91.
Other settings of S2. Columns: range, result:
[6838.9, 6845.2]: 19.93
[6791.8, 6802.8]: 20.36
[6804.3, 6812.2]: 20.23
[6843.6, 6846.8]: 19.5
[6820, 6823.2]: 20.19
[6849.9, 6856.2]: 19.79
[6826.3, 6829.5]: 19.75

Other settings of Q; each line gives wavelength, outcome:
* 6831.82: 19.7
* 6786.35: 19.77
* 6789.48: 19.23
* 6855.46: 19.24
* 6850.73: 19.47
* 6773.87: 19.9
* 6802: 20.36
